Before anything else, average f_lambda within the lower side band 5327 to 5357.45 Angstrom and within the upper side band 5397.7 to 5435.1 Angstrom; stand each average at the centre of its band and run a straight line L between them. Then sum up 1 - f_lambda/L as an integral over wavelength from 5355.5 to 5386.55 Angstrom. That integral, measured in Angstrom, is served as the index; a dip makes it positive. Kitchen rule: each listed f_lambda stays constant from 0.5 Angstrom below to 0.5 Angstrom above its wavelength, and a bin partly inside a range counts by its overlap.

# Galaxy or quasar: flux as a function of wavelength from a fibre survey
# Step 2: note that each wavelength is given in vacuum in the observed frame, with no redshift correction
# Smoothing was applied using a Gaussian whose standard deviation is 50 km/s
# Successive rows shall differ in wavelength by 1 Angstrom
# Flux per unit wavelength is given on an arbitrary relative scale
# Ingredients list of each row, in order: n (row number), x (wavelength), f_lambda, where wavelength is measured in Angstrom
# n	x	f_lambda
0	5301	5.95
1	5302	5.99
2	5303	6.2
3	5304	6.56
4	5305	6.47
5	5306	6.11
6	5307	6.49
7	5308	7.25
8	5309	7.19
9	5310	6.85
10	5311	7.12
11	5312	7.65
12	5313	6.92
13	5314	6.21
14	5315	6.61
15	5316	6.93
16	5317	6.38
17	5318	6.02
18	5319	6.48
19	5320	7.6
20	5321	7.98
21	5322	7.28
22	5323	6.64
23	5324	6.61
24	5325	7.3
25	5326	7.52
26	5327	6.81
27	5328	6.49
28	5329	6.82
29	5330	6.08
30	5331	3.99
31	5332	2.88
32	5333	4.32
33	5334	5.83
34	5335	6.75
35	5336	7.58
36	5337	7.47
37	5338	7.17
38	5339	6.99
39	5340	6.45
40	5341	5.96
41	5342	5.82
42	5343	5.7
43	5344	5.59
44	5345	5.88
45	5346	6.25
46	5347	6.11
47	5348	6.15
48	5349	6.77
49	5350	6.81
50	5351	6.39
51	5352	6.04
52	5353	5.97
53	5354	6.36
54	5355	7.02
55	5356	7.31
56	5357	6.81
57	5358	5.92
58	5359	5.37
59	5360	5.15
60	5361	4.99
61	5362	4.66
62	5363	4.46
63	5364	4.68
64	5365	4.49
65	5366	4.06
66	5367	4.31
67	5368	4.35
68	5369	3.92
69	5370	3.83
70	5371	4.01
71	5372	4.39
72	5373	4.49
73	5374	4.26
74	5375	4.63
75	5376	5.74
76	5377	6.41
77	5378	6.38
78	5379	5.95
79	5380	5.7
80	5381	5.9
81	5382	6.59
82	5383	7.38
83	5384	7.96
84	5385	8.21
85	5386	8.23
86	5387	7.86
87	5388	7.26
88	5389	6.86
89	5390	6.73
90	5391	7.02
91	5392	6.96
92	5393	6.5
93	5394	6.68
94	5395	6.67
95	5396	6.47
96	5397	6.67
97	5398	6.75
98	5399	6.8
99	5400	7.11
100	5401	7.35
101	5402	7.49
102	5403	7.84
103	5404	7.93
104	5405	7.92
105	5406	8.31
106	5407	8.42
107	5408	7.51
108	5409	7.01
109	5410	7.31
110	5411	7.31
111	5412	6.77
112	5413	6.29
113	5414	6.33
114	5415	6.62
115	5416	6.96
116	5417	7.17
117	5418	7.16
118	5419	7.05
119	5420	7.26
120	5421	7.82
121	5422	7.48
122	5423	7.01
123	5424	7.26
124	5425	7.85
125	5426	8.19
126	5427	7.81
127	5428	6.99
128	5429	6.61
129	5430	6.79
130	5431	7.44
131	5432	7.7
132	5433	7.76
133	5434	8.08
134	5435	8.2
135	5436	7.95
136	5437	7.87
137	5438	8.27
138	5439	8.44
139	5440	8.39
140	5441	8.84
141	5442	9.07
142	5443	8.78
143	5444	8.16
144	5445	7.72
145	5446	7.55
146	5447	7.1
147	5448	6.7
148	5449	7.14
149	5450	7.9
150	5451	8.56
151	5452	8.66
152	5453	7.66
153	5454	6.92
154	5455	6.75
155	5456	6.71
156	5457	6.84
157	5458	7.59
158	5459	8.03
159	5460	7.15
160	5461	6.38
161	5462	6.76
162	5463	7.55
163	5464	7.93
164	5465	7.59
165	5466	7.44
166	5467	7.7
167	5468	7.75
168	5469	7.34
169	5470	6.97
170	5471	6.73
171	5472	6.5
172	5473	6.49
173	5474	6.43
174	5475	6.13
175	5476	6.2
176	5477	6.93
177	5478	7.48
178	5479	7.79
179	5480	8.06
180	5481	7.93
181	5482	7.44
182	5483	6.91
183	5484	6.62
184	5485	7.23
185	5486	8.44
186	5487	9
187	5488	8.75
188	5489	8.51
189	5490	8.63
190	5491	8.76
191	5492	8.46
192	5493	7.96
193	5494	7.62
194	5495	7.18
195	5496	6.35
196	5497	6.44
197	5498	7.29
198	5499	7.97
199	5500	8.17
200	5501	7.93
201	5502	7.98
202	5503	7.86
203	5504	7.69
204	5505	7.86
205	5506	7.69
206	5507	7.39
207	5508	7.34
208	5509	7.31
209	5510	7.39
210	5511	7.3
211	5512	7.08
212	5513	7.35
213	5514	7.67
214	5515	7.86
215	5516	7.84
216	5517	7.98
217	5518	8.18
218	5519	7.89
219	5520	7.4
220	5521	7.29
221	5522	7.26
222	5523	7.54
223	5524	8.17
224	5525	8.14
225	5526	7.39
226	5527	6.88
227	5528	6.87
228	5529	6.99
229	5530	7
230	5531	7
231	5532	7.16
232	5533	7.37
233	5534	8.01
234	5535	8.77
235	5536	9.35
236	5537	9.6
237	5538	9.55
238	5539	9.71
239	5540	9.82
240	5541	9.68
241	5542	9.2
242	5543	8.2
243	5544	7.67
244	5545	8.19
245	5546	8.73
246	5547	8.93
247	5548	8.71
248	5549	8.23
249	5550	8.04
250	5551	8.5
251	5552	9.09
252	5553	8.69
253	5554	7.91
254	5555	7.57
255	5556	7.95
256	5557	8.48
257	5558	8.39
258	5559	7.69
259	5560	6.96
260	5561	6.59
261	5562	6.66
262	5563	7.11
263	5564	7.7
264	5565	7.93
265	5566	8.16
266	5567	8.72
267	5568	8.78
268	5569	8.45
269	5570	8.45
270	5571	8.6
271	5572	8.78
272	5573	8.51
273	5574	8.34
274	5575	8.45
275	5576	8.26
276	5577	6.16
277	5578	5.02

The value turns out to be 5.4 Angstrom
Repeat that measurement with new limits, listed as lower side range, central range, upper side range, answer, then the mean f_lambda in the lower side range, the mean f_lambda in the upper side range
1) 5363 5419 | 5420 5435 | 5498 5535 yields -1.7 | 6.42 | 7.57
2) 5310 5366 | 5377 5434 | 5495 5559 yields -2.7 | 6.23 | 7.95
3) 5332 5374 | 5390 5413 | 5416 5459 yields -1.4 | 5.62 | 7.64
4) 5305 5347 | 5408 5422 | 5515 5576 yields 0.2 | 6.48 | 8.12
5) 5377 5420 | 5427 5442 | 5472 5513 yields -1.2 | 7.07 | 7.53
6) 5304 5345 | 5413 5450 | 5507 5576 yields -1.7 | 6.5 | 8.03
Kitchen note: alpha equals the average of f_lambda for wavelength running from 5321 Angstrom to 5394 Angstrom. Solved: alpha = 6.04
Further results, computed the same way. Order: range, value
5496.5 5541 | 7.81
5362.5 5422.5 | 6.47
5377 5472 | 7.36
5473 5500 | 7.55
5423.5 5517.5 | 7.58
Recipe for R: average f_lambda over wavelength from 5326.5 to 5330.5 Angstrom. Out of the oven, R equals 6.55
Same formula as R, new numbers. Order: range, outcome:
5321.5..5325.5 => 6.96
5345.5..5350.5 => 6.42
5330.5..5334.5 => 4.25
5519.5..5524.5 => 7.53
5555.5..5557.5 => 8.21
